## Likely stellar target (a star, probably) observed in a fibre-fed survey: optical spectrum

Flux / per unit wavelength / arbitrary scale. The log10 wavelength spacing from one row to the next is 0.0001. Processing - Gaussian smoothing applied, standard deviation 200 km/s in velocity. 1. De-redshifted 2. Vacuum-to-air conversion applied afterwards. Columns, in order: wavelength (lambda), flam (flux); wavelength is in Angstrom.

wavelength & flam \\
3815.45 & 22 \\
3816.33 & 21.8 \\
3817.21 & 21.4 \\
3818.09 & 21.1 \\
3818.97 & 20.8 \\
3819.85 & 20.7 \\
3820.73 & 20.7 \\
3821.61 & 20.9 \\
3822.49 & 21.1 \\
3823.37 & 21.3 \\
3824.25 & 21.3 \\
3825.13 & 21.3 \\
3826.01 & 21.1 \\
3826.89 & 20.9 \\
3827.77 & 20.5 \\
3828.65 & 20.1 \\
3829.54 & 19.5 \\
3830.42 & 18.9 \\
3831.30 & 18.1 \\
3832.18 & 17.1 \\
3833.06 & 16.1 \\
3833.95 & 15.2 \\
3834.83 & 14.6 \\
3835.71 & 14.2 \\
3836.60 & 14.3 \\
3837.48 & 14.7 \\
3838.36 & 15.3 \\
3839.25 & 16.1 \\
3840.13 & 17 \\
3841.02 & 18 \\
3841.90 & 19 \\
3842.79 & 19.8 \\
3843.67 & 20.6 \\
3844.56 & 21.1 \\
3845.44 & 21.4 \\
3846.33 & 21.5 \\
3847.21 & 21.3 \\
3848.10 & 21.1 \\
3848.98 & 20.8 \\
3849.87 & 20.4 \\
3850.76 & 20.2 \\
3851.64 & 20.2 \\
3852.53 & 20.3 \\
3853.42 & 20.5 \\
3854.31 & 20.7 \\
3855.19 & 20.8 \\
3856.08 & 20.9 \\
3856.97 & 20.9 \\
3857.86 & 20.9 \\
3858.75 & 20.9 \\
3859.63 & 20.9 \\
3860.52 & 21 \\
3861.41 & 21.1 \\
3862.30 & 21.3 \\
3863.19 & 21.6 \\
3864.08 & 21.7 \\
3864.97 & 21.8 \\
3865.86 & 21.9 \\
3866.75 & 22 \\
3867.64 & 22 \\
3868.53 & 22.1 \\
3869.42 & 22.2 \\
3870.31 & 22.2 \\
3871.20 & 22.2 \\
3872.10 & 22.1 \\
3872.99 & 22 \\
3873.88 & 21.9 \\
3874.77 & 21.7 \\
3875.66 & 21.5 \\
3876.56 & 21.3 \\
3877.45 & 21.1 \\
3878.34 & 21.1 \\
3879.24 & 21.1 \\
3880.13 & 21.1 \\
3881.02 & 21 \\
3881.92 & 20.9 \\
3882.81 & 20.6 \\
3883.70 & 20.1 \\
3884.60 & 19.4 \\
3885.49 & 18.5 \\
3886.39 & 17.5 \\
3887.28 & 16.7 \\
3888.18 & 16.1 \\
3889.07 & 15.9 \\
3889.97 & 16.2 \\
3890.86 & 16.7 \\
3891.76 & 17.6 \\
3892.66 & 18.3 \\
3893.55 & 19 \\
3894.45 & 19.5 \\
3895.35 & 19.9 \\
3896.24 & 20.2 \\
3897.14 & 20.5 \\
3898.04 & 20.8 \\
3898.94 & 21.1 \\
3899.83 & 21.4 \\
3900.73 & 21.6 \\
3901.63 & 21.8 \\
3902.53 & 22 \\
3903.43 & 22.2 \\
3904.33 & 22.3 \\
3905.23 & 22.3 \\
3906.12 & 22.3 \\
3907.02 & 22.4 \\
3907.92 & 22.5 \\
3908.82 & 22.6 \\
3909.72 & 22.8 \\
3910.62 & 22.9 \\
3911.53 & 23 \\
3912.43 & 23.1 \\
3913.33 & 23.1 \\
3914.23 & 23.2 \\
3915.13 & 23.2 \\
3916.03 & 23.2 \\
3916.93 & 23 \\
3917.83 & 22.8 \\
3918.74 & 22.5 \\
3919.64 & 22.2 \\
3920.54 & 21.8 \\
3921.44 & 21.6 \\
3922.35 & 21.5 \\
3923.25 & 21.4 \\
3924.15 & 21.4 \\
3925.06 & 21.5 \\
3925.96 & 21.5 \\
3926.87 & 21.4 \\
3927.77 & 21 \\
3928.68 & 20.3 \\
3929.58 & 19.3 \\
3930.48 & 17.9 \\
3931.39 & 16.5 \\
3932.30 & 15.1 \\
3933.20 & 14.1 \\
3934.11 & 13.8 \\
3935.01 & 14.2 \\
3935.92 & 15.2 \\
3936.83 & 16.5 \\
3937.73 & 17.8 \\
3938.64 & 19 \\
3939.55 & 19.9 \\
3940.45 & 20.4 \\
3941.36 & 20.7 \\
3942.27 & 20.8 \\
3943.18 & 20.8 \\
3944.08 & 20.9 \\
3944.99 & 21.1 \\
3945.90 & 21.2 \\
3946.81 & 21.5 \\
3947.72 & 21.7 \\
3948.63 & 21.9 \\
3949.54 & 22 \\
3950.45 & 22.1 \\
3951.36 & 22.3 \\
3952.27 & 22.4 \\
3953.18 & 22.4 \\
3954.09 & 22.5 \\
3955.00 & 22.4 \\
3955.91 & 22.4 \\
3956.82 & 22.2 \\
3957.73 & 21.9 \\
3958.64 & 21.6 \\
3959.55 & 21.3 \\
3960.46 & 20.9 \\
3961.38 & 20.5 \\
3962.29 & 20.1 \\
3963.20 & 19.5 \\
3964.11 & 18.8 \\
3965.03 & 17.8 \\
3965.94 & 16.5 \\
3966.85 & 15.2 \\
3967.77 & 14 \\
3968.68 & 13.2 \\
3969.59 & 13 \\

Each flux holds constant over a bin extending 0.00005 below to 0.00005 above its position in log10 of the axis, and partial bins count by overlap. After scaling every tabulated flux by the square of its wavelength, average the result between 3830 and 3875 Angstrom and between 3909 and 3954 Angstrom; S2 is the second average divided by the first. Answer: 1.1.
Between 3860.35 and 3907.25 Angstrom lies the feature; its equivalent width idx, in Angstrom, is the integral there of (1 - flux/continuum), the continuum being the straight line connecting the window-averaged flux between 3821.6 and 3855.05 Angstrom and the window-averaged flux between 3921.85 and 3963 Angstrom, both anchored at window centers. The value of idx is -2.5 Angstrom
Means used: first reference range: 19.1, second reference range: 20.2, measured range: 20.6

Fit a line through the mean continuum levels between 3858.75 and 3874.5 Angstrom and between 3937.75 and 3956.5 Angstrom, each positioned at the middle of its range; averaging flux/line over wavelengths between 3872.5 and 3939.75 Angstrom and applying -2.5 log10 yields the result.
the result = 0.07 mag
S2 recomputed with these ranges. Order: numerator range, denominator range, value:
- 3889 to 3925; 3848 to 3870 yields 1.04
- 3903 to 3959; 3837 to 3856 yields 1.12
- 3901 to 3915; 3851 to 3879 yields 1.08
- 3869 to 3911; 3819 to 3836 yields 1.11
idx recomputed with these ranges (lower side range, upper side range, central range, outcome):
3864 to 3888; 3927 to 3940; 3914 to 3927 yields -2.9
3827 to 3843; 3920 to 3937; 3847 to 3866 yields -3.7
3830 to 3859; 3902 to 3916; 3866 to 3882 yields -0.8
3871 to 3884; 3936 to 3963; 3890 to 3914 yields 0.0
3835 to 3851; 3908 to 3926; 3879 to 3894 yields 1.6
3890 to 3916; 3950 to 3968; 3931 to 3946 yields 1.9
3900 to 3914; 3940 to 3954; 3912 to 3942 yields 2.7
